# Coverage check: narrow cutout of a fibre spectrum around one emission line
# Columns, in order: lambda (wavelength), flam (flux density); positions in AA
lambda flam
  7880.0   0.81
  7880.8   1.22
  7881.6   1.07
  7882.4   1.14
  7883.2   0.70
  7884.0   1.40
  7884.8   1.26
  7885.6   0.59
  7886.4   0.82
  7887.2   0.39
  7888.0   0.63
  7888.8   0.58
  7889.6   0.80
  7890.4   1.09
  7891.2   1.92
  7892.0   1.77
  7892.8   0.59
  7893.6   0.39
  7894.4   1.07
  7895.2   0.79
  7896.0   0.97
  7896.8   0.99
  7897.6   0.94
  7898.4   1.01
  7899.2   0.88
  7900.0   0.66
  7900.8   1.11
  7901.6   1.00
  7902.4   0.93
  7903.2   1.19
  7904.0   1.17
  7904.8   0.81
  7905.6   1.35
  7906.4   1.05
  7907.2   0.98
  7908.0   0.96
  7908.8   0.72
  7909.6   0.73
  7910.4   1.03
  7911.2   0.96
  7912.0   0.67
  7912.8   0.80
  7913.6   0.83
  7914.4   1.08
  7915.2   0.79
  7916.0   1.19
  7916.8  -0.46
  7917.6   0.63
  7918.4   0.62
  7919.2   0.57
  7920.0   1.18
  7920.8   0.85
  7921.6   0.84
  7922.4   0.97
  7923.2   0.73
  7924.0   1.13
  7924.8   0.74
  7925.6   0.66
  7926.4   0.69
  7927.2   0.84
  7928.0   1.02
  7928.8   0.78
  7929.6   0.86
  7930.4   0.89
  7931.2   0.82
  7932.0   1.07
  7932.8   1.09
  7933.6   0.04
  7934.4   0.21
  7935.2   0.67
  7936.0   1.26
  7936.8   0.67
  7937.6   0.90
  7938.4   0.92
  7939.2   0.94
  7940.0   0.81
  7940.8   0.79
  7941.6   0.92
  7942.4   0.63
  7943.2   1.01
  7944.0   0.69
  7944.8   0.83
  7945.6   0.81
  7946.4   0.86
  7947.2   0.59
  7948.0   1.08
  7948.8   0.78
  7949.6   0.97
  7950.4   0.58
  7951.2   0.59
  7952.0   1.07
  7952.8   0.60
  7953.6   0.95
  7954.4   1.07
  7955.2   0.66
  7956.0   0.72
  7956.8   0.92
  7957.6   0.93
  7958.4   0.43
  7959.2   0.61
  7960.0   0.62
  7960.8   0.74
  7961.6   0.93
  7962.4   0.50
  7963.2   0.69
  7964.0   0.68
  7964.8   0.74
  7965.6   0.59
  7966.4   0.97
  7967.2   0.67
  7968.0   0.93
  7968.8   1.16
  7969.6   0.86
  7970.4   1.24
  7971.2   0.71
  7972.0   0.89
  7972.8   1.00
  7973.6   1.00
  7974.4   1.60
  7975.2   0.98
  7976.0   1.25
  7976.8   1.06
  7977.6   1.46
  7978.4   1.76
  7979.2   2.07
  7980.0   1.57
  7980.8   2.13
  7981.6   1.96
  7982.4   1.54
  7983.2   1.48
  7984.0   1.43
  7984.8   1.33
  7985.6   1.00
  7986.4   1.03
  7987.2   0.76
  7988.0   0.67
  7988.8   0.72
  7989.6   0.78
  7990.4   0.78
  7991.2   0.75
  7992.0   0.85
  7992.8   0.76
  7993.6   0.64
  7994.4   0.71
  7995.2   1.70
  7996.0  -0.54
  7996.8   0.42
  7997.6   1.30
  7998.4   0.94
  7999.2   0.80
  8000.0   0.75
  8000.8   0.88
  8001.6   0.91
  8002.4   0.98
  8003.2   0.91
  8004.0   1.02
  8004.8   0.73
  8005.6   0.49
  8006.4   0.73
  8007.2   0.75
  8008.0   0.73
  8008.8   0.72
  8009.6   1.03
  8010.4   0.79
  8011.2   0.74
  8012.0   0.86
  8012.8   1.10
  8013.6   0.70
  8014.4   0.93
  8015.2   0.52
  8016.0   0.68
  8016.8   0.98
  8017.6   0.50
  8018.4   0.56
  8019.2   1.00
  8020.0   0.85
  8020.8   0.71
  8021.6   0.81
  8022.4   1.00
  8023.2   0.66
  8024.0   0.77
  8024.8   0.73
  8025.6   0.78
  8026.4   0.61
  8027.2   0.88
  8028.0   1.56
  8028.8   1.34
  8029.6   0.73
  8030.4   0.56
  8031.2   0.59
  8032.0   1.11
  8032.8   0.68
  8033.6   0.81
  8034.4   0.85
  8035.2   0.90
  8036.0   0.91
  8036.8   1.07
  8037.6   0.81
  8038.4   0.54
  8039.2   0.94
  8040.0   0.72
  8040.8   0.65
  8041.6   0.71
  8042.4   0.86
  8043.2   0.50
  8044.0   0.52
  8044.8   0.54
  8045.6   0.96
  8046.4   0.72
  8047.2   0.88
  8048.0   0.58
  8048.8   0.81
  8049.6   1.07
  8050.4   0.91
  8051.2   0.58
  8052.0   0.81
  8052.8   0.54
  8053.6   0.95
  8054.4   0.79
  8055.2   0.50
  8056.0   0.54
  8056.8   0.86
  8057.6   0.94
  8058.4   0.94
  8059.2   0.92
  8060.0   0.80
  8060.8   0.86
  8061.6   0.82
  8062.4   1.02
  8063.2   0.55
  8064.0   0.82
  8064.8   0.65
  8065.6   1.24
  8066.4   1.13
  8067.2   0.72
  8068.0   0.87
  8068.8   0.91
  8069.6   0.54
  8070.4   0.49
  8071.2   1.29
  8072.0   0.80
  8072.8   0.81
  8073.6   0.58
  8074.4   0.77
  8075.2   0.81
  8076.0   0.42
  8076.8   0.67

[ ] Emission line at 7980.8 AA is [O III]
